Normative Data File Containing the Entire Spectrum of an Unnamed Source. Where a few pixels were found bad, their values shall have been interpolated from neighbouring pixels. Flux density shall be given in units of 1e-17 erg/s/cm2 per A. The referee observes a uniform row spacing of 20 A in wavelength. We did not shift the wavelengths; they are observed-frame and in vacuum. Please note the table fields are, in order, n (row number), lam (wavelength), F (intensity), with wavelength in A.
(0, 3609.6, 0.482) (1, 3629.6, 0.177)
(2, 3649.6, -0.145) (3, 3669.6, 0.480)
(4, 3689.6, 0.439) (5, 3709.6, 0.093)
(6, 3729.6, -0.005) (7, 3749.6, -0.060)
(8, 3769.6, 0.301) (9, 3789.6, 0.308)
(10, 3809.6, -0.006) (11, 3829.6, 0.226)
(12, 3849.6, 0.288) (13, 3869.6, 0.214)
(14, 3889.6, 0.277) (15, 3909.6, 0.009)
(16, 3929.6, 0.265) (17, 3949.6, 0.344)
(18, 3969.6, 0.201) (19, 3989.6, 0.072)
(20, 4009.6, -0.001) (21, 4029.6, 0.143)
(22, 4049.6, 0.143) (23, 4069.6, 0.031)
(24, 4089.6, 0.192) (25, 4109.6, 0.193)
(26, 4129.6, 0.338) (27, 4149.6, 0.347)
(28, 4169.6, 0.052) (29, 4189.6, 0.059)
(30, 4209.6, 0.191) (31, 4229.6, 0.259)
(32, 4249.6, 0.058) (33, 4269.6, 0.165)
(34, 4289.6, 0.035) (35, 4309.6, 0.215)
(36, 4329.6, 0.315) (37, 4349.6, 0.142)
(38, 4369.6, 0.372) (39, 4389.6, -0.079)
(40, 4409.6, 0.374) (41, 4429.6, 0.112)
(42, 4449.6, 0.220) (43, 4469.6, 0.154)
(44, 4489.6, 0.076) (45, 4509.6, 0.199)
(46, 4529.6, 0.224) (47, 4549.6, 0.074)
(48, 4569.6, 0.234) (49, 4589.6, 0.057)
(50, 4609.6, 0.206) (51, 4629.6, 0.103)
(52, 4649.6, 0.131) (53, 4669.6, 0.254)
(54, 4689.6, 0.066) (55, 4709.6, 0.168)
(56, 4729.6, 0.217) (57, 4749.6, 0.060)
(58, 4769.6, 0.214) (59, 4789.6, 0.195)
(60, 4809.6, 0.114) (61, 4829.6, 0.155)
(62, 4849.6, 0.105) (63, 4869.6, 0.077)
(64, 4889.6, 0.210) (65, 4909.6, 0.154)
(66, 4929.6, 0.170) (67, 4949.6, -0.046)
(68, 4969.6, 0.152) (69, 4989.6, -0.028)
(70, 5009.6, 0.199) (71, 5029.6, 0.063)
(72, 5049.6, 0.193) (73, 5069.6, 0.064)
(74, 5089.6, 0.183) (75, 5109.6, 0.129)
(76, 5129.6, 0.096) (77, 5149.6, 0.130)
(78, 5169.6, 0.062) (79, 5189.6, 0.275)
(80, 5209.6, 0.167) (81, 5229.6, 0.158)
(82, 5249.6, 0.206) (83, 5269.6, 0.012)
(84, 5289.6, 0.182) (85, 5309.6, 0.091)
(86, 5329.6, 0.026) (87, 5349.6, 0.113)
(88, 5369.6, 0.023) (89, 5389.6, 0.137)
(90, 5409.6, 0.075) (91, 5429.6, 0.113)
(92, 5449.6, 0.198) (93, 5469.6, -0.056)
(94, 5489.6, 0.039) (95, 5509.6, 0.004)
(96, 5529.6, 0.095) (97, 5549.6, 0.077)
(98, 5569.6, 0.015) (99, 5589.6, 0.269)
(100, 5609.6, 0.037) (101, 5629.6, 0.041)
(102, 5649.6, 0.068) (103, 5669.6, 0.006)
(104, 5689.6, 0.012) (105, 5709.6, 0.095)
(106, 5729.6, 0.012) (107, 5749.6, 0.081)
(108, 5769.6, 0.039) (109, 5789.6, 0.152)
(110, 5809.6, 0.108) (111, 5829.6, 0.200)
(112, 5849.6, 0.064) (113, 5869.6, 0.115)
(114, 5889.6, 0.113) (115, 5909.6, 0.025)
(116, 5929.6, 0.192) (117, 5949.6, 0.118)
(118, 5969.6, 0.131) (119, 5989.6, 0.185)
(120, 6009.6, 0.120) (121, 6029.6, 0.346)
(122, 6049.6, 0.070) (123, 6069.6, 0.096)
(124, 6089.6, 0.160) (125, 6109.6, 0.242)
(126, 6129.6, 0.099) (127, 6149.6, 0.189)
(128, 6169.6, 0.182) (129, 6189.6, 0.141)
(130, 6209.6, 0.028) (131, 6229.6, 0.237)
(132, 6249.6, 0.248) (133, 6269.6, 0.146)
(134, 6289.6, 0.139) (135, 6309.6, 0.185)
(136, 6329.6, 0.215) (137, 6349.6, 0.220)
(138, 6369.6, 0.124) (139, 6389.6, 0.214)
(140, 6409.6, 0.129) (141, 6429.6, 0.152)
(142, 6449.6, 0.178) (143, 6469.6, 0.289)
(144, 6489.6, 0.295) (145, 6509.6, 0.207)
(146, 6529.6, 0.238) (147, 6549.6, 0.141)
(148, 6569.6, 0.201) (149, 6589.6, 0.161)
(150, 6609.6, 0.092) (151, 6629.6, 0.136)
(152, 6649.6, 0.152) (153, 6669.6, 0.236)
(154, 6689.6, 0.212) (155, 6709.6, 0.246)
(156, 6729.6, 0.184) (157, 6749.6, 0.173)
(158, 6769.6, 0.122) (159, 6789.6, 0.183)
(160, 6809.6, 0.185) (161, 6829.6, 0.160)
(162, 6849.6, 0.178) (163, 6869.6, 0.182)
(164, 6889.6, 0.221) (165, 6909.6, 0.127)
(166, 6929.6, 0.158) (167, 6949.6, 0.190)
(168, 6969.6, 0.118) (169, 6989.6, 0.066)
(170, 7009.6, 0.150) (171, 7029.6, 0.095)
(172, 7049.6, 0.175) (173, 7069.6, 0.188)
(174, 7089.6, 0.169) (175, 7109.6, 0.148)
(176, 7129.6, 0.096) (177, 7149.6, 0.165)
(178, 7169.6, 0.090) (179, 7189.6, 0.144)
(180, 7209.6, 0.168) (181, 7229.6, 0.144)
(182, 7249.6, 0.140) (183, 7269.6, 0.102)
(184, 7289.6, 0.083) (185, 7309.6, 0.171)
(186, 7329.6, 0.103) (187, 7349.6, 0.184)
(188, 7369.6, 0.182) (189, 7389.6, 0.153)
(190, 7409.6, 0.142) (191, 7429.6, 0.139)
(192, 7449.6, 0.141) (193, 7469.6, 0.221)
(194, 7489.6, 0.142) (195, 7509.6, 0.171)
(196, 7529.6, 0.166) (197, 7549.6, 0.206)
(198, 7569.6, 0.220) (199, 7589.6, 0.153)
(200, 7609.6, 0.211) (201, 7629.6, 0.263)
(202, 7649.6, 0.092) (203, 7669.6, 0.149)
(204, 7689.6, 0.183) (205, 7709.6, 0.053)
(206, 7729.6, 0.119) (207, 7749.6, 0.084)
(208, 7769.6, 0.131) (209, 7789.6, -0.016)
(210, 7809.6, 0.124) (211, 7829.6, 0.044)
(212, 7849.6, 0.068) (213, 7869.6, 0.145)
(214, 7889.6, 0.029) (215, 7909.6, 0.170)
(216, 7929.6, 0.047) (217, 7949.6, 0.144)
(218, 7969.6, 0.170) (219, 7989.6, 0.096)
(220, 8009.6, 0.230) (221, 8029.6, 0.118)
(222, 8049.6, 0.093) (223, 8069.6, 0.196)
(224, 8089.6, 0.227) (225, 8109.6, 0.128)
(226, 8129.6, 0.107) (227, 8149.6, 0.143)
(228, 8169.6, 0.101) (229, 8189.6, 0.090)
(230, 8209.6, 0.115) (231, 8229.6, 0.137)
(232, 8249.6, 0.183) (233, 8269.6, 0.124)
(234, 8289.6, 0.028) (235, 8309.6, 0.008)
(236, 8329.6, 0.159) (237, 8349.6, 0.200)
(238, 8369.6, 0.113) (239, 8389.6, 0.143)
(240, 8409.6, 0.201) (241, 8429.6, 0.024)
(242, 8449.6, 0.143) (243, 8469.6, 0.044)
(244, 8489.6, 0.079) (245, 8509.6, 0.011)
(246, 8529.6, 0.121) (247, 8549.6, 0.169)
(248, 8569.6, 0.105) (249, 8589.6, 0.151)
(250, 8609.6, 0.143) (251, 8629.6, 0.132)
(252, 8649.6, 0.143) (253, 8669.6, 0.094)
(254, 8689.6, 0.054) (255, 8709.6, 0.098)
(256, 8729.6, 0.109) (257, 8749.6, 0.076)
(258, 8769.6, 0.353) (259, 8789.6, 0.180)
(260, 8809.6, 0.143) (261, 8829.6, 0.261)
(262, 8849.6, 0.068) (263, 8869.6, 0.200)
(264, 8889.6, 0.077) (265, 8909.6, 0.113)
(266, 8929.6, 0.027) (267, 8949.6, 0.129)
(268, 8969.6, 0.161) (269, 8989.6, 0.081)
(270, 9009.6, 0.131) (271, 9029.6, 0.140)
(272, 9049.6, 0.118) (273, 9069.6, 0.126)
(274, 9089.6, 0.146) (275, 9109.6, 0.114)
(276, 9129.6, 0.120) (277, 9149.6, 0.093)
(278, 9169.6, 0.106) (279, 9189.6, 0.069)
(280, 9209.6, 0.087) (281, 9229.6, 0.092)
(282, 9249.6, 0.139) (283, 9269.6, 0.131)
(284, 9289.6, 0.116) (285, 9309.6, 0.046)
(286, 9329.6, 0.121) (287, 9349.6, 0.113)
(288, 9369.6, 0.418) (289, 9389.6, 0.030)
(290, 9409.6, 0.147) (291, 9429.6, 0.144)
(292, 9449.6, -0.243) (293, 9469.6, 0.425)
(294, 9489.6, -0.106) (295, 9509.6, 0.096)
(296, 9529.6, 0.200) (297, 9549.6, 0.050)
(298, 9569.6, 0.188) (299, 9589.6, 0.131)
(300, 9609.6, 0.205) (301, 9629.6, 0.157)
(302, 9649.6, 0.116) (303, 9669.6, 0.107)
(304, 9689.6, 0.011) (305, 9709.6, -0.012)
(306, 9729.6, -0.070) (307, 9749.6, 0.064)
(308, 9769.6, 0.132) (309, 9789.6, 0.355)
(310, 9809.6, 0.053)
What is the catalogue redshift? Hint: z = 0.62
